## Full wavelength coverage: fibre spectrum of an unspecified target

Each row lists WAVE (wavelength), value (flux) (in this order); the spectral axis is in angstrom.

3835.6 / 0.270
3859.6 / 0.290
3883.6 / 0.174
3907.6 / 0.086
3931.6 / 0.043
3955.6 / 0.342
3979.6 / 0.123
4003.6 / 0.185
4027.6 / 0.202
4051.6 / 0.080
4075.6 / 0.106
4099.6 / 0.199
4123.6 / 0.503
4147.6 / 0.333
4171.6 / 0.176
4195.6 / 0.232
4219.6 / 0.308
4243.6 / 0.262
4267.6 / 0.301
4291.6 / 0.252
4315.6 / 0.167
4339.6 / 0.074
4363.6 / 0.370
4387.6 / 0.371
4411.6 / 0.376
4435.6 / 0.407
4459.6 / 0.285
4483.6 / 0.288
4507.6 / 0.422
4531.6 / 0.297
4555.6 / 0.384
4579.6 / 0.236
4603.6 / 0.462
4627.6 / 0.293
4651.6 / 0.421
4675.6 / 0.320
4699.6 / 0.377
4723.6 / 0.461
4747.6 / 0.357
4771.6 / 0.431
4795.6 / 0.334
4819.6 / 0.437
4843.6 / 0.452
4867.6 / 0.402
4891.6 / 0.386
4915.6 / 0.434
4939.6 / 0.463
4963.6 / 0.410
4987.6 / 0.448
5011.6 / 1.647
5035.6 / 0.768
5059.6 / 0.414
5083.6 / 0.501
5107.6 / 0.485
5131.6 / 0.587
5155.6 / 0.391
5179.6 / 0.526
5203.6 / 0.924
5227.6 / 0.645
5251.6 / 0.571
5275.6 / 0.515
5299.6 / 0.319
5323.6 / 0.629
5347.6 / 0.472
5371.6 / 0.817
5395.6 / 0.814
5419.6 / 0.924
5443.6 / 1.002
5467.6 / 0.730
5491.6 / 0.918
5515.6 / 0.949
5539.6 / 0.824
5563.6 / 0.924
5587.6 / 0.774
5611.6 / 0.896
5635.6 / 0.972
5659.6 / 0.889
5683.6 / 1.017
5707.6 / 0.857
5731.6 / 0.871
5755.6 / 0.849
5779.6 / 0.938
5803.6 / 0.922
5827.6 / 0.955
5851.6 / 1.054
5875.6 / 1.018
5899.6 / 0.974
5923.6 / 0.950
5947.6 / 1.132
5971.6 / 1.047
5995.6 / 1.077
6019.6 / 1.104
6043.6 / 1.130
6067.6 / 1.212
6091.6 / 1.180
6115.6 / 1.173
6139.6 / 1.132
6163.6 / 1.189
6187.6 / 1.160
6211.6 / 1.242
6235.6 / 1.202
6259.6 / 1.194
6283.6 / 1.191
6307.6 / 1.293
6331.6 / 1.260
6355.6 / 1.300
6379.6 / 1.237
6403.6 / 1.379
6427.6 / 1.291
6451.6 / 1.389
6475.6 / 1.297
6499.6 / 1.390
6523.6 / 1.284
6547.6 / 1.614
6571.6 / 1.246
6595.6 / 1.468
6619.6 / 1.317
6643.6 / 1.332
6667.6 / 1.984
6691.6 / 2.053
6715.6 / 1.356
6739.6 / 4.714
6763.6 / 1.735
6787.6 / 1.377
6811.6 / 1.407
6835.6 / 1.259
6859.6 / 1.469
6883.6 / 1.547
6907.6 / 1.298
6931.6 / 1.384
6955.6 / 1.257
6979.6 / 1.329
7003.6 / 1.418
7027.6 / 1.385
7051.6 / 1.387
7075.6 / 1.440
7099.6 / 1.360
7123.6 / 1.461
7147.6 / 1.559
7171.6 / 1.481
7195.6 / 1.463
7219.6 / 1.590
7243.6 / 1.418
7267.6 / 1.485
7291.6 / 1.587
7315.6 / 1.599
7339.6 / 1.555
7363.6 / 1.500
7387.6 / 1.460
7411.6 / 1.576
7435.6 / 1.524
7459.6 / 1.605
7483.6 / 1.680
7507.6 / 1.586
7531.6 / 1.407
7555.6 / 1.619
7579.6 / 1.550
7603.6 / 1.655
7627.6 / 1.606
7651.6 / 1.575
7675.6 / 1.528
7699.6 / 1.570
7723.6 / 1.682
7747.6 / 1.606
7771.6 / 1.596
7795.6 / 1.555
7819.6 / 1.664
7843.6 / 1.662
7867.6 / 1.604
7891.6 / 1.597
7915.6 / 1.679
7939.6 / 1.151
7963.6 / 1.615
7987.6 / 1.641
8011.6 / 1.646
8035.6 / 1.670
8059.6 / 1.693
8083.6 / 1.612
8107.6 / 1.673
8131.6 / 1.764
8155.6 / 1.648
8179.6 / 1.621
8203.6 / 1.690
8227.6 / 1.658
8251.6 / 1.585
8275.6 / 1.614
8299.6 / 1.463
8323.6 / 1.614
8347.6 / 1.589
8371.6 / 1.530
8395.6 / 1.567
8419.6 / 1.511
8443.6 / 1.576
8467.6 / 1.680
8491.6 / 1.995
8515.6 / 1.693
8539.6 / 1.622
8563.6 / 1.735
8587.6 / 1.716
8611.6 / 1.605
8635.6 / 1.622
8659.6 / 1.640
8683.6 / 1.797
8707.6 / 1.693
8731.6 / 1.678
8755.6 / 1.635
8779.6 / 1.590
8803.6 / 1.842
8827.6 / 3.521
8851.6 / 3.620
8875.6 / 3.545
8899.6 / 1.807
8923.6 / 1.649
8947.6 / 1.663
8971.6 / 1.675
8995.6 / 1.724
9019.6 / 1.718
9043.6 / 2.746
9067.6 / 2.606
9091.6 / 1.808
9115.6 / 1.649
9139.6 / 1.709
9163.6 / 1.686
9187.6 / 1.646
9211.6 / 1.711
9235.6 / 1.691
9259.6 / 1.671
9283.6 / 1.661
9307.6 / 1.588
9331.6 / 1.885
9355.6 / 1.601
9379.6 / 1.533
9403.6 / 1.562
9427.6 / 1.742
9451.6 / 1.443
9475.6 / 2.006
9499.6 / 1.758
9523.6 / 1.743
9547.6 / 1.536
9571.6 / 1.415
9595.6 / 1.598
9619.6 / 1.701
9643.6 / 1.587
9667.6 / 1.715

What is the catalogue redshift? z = 0.347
